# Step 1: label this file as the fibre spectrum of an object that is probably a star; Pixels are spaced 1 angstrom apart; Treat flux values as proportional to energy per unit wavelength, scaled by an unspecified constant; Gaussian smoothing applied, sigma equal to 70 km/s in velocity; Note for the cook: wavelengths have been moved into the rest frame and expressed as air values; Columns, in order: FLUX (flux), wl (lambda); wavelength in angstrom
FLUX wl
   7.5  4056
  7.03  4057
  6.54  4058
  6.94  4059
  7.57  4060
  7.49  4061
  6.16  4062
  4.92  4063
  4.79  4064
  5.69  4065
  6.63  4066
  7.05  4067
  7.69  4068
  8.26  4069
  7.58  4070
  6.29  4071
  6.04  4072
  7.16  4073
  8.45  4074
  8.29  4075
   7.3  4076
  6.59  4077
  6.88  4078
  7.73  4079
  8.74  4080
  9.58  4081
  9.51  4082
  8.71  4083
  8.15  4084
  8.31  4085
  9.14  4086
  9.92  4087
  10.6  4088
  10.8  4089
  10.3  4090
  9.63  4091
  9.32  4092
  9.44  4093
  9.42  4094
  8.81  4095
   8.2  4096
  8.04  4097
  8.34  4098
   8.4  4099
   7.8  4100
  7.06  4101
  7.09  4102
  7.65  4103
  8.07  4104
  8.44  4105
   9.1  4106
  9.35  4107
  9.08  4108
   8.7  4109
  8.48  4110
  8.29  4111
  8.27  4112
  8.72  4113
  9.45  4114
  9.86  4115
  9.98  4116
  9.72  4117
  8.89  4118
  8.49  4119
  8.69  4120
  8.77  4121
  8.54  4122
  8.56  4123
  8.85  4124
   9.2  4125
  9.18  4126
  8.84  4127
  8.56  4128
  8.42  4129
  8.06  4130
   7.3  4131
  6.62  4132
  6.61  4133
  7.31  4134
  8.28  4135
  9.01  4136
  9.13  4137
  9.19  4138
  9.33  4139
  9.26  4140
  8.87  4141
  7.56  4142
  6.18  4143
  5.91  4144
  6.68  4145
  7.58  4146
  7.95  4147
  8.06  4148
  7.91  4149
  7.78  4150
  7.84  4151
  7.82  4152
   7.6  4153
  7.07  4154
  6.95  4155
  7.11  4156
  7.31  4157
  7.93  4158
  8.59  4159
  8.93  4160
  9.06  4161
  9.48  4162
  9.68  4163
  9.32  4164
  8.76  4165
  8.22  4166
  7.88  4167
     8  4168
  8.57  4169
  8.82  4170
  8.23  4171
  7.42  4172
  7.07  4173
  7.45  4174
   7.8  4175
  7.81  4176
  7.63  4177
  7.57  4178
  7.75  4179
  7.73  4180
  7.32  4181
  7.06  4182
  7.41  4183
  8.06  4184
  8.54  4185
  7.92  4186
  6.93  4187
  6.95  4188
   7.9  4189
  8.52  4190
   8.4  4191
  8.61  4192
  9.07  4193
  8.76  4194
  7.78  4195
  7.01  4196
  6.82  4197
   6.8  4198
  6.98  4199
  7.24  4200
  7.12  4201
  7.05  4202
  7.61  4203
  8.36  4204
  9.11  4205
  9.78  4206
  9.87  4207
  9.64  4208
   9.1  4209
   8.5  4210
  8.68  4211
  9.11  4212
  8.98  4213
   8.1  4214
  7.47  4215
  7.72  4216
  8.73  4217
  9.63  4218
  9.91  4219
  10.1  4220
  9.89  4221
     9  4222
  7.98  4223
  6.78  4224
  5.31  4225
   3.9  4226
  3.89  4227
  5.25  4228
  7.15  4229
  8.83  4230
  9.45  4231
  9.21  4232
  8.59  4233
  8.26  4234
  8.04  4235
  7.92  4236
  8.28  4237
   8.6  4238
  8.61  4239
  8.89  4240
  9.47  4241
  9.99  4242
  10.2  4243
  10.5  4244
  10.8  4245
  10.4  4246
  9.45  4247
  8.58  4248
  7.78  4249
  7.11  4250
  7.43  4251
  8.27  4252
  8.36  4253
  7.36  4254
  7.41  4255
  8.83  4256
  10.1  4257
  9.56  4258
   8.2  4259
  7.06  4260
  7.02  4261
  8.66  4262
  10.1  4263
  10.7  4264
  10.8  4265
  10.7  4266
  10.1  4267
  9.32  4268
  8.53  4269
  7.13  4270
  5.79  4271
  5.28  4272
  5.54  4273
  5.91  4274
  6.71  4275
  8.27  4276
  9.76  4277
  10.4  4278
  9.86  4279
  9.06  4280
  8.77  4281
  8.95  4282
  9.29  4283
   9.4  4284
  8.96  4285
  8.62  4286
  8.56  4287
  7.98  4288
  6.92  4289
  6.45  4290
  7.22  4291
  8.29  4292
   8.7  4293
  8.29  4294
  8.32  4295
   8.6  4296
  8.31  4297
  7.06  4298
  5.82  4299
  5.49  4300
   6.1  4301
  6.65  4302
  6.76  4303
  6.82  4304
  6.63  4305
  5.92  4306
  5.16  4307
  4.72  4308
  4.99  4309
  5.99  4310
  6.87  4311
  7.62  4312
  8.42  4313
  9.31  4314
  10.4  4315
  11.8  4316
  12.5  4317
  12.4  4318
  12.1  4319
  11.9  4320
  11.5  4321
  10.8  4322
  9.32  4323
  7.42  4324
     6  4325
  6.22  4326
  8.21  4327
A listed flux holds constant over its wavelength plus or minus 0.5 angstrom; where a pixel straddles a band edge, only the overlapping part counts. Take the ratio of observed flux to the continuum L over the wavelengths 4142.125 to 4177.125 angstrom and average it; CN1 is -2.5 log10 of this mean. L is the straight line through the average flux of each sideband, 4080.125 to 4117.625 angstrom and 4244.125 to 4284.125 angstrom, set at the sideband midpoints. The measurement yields 0.12 mag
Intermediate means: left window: 8.91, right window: 8.58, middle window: 7.9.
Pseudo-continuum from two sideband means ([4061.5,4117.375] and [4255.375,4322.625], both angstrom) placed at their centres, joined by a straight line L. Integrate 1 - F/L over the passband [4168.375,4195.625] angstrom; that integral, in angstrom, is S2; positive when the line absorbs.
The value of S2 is 1.32 angstrom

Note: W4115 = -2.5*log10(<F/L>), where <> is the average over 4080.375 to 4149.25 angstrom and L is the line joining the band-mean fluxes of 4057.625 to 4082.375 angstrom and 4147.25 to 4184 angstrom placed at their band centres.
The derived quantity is -0.14 mag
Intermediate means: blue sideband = 7.19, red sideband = 7.97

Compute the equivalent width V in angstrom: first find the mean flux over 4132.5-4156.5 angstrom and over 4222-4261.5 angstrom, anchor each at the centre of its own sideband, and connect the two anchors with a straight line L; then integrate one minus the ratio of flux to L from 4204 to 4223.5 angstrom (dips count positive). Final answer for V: -2.2 angstrom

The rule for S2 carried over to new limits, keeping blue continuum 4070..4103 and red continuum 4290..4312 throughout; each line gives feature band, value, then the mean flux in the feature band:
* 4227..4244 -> -2.7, 8.47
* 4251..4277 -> -4.2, 8.24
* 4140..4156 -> 0.9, 7.5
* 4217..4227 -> -0.6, 7.88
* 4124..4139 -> -0.5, 8.32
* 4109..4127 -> -1.7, 8.93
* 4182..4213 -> -2.2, 8.12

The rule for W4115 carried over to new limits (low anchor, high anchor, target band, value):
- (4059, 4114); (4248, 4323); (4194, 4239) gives 0.02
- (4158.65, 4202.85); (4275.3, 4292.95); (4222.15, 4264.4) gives 0.01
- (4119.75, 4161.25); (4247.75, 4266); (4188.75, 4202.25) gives 0.08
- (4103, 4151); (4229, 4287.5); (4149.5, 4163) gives 0.06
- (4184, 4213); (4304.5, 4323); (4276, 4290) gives -0.02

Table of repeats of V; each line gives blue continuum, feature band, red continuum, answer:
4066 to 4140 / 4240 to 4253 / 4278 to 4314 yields -2.24 angstrom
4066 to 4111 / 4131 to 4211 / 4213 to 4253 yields 3.62 angstrom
